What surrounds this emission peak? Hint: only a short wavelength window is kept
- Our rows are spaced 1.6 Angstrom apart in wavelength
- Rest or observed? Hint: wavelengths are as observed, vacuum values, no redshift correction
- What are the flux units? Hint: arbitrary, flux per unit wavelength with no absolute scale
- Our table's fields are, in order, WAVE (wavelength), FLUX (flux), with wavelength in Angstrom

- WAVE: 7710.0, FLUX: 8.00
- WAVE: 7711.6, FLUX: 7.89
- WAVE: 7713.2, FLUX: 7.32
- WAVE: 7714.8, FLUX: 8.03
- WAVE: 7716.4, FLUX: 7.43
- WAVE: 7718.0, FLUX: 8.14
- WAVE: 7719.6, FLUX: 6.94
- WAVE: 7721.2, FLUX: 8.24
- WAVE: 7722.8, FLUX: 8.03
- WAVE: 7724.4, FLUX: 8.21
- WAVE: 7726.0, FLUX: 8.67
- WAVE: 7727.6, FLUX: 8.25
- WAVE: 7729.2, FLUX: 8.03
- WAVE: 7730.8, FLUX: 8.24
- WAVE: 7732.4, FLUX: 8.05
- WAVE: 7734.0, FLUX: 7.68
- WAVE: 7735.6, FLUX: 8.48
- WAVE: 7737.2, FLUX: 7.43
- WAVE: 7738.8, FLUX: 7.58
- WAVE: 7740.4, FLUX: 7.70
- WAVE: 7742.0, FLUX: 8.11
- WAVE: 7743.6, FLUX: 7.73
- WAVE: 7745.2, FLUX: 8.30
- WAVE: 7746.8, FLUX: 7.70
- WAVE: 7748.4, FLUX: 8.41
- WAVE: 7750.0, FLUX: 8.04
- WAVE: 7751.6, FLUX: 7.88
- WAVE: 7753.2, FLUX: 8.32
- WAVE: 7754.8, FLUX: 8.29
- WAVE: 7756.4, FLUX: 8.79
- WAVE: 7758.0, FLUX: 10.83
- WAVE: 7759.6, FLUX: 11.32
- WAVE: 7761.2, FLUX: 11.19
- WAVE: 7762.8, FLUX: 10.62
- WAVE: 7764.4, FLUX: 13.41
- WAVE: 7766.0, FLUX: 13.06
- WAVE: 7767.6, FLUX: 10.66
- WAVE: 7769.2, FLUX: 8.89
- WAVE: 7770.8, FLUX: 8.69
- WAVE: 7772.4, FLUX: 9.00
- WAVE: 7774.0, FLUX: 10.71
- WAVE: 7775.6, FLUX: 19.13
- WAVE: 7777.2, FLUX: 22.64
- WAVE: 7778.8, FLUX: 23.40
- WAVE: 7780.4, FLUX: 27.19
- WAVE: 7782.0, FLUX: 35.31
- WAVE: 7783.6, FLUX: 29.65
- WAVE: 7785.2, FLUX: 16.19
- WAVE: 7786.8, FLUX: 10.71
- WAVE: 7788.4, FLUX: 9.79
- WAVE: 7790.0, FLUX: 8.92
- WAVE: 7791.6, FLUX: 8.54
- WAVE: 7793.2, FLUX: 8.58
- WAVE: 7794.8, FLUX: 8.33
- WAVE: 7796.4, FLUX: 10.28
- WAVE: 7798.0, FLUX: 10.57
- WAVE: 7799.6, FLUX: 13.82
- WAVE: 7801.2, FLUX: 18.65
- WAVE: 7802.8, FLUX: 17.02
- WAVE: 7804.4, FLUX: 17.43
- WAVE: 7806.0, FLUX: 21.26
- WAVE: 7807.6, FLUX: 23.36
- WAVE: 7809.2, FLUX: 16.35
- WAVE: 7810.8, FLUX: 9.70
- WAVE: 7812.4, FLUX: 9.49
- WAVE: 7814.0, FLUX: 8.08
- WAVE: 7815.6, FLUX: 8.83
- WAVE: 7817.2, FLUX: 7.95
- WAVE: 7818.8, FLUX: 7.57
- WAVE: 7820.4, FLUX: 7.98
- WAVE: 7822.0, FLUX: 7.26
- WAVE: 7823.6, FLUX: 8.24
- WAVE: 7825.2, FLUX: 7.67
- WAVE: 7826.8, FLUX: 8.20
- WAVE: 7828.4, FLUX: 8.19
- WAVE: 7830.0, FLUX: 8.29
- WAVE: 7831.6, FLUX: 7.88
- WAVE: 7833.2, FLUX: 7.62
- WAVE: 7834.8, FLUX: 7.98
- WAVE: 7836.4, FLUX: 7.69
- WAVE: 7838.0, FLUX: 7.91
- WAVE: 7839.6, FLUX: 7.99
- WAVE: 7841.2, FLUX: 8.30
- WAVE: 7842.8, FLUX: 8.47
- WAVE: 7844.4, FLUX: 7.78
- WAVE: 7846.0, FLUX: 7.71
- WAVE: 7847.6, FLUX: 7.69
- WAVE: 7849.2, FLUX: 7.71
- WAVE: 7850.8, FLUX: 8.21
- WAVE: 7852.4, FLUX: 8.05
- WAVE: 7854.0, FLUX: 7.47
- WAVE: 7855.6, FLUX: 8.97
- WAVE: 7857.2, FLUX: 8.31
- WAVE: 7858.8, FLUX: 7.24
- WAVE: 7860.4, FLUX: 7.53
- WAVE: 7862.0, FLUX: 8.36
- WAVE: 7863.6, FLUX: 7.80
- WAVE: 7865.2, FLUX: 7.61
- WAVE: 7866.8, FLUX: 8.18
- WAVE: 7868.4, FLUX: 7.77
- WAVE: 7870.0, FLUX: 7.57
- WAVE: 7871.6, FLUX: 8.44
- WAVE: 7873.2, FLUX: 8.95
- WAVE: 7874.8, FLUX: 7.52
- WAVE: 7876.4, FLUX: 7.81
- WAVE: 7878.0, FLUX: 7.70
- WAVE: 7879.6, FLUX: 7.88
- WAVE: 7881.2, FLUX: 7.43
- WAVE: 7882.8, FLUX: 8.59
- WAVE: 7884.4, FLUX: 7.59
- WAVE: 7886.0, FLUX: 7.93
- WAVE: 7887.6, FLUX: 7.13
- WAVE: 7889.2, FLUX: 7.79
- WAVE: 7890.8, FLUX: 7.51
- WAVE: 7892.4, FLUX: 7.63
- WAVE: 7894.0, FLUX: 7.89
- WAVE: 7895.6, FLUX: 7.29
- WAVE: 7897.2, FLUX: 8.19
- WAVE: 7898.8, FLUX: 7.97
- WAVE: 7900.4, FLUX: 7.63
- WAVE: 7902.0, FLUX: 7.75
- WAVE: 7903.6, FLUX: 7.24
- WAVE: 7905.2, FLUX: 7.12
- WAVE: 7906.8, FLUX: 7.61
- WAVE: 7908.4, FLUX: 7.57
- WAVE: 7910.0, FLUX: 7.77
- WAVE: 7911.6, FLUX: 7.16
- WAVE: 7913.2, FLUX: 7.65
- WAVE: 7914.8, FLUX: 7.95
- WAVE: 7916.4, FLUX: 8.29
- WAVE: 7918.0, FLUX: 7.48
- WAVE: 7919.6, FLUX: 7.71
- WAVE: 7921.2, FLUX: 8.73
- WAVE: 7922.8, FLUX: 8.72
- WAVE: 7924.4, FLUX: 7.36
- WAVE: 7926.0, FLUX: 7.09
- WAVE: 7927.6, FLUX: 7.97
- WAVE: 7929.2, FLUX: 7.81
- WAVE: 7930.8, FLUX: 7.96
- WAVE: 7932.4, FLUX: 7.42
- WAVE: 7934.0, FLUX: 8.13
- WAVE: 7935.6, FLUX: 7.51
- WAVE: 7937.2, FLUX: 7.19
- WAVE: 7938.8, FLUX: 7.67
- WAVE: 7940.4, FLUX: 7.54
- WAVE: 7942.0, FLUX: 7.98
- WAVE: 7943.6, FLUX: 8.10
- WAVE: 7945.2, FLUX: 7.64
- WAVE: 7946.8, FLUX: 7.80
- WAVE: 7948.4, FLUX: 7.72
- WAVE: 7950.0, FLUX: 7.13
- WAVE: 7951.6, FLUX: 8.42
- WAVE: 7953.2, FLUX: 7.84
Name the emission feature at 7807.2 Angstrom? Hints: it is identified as [N II] 6583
